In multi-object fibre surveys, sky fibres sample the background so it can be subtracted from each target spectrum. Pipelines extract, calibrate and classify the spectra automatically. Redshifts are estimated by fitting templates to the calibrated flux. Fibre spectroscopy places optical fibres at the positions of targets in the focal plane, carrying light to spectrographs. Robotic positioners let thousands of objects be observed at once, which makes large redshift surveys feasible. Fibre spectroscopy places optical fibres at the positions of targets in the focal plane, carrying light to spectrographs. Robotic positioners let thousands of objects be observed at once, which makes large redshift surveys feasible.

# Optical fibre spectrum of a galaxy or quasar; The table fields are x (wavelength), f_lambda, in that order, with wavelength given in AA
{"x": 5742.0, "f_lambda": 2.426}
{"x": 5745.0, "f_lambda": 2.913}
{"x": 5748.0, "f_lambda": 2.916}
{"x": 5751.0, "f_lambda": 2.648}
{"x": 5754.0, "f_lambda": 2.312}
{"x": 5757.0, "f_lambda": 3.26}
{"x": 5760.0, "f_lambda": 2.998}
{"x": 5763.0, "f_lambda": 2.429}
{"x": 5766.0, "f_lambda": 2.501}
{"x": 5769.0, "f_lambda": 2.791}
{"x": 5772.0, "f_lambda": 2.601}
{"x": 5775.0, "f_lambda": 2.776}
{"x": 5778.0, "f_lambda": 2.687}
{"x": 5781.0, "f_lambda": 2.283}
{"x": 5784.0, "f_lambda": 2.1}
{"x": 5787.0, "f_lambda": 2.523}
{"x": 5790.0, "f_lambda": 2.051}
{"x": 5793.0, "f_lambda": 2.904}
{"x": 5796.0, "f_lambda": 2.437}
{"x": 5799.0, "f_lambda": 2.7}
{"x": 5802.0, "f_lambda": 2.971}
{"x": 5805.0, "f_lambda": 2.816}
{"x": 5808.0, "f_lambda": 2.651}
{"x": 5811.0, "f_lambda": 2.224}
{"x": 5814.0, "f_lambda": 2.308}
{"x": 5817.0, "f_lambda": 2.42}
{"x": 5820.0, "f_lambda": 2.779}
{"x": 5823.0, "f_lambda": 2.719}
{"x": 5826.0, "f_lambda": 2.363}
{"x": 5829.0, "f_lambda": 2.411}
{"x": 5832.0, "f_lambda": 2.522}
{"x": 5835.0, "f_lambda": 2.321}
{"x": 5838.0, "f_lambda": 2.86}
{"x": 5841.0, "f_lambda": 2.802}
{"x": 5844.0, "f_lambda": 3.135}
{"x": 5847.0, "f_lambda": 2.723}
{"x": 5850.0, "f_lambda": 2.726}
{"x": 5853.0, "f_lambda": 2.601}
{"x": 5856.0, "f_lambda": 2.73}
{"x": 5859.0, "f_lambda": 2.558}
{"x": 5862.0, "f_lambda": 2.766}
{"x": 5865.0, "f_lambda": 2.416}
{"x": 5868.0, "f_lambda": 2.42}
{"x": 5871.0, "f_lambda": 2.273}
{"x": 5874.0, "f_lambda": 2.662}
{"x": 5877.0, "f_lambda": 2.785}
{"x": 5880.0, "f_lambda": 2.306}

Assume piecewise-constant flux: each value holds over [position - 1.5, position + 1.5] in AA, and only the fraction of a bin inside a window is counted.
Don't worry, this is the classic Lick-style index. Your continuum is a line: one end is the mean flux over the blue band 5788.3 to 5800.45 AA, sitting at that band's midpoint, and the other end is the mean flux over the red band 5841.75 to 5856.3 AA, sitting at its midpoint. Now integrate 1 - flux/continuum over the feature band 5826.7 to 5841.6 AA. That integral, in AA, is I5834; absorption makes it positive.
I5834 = 0.9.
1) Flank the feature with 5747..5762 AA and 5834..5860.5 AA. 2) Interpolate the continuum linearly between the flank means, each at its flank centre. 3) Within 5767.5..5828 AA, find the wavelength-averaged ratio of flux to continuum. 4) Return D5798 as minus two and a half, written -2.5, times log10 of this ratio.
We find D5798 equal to 0.09 mag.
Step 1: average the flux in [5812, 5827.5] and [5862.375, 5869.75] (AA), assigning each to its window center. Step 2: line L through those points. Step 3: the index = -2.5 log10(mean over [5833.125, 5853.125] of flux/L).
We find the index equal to -0.11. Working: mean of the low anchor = 2.51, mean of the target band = 2.74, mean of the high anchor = 2.47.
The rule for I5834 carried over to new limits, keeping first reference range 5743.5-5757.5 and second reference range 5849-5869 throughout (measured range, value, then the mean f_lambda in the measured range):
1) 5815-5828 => 0.5 AA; 2.55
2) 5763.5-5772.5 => 0.5 AA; 2.61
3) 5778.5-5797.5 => 2.2 AA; 2.4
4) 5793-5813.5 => 0.4 AA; 2.64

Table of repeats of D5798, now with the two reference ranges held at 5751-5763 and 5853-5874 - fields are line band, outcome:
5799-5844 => 0.012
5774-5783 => 0.076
